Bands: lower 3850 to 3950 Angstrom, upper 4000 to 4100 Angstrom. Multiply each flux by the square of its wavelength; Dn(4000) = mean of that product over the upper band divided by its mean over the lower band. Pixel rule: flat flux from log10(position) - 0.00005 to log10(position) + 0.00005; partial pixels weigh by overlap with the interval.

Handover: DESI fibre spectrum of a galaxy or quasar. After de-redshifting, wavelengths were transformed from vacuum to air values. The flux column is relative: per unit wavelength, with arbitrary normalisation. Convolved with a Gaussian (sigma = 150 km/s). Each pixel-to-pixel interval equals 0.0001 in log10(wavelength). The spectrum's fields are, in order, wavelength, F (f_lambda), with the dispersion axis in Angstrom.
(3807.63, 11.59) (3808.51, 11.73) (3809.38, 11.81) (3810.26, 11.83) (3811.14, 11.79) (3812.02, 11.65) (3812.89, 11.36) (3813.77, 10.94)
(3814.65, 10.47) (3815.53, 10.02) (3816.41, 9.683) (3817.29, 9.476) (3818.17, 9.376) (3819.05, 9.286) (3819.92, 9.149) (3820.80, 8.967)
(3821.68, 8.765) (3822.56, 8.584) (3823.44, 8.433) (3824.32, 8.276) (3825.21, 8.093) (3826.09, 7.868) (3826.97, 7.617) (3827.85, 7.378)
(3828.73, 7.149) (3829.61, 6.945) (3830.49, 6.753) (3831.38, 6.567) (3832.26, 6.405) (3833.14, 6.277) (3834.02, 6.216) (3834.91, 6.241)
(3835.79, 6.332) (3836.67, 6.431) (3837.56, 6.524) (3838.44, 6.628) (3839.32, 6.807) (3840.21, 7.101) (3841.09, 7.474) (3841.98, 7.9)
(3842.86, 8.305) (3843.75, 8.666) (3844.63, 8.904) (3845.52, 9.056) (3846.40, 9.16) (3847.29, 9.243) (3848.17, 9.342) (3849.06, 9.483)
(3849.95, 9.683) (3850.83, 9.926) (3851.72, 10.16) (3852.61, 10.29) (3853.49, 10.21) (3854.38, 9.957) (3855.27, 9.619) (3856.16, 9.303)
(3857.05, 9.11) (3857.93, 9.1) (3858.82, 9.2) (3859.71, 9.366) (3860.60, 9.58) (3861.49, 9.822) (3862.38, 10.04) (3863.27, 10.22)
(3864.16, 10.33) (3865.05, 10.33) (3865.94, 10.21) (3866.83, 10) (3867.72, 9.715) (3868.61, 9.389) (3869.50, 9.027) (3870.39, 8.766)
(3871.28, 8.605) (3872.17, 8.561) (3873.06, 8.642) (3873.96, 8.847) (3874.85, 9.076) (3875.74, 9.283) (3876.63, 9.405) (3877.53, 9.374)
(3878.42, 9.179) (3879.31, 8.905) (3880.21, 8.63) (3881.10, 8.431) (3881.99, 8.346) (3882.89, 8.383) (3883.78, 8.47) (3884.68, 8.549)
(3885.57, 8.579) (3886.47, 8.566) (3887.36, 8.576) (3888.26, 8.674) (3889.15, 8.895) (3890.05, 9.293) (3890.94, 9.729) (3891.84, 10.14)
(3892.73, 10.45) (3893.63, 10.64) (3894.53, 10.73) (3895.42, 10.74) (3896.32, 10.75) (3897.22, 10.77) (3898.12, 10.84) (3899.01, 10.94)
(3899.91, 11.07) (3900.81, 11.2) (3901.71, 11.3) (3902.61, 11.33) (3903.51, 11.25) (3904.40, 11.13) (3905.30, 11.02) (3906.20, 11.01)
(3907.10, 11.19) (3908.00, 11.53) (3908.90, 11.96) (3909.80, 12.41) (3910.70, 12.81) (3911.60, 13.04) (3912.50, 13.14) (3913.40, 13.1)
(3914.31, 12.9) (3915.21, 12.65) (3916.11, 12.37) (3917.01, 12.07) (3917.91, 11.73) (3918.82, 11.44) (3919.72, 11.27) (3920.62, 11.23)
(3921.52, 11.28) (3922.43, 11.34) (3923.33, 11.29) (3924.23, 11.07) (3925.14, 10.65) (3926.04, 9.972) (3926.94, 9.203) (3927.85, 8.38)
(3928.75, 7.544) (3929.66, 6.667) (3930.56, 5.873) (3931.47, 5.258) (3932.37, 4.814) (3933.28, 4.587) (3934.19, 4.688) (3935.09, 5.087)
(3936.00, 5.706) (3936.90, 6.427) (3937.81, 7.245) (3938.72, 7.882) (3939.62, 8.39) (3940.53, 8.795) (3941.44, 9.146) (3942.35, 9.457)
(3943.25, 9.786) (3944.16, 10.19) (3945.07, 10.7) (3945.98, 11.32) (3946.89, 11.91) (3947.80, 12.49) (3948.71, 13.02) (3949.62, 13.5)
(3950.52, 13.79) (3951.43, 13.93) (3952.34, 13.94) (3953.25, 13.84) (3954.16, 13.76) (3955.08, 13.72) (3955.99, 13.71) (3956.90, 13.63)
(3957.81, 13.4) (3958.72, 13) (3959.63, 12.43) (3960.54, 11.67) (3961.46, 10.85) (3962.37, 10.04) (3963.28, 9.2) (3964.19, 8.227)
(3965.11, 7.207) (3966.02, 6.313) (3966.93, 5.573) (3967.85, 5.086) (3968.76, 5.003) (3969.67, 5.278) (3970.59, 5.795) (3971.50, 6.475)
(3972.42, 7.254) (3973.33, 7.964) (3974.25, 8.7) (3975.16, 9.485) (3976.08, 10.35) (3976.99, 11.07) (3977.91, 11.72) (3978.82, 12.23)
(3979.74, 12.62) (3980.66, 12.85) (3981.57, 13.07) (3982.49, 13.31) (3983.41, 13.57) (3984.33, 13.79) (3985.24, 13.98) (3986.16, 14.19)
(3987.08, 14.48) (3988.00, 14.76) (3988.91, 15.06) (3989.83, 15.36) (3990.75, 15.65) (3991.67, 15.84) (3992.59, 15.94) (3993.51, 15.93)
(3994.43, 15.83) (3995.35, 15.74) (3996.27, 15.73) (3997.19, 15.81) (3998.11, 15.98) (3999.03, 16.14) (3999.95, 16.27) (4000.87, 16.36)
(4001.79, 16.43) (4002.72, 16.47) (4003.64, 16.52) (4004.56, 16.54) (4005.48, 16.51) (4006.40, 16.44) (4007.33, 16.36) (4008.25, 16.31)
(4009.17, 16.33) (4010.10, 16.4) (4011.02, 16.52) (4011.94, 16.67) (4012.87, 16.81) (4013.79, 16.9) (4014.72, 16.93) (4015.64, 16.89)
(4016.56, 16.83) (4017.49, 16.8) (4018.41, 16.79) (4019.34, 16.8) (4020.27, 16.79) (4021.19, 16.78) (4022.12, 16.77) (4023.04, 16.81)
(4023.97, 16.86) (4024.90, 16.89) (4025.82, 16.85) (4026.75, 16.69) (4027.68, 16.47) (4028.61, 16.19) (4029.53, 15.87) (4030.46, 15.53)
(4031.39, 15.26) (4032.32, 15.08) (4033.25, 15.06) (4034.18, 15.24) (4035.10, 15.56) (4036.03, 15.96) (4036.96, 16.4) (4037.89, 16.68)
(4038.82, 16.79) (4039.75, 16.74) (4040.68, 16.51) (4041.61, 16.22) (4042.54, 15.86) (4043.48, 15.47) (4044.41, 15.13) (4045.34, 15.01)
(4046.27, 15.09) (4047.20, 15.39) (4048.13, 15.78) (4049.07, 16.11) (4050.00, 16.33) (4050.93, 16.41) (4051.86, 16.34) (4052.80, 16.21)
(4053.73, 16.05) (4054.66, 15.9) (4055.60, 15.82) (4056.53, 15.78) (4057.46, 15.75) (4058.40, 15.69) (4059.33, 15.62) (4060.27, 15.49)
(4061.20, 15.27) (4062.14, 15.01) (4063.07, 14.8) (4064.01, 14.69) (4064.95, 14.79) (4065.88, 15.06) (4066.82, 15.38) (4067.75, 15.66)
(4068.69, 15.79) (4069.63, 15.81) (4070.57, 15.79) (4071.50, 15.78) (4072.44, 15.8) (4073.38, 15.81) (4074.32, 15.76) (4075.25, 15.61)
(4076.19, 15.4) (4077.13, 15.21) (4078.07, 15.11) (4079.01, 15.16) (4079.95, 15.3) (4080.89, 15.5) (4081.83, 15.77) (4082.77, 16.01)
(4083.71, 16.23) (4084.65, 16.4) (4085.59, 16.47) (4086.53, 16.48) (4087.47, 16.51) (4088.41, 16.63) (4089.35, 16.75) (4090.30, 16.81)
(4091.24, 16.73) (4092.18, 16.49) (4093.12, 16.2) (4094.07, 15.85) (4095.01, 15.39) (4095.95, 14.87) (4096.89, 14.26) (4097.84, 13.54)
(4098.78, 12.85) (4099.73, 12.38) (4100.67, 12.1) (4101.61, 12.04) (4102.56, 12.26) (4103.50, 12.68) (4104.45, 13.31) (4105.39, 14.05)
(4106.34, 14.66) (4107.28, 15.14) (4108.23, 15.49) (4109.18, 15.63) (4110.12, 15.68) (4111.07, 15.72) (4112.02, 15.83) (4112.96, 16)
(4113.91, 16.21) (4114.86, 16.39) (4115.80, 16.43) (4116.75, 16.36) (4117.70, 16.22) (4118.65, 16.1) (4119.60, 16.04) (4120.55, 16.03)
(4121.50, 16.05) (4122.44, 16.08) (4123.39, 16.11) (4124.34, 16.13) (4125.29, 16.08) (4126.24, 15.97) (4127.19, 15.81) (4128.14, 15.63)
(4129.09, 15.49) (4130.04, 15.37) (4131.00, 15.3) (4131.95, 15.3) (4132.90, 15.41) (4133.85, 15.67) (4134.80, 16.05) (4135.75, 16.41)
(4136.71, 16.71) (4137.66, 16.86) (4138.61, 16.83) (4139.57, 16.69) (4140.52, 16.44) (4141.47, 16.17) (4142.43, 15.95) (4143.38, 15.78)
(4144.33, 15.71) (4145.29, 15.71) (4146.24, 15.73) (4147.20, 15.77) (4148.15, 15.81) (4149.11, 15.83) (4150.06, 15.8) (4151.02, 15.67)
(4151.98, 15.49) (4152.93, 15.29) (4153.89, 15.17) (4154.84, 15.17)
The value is 1.75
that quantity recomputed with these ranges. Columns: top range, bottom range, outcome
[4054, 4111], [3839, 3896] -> 1.84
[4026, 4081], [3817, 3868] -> 2.04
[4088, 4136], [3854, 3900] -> 1.82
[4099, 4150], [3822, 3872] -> 2.08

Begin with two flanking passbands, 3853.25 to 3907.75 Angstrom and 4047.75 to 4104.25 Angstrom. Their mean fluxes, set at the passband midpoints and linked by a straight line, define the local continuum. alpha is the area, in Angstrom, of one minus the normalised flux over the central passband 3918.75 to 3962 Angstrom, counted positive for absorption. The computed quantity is 4.9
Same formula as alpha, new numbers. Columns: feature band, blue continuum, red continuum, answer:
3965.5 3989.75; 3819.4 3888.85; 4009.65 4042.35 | 6.53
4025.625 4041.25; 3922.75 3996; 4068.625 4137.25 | -3.46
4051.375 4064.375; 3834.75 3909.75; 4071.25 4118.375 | -1.16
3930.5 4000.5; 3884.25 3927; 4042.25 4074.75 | 9.58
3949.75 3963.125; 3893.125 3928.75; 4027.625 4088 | -0.25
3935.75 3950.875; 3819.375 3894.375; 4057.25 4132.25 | 1.56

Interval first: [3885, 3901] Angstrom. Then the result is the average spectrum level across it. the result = 10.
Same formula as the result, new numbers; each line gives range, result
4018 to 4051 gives 16.1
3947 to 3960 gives 13.4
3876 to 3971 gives 10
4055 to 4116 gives 15.3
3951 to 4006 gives 12.5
